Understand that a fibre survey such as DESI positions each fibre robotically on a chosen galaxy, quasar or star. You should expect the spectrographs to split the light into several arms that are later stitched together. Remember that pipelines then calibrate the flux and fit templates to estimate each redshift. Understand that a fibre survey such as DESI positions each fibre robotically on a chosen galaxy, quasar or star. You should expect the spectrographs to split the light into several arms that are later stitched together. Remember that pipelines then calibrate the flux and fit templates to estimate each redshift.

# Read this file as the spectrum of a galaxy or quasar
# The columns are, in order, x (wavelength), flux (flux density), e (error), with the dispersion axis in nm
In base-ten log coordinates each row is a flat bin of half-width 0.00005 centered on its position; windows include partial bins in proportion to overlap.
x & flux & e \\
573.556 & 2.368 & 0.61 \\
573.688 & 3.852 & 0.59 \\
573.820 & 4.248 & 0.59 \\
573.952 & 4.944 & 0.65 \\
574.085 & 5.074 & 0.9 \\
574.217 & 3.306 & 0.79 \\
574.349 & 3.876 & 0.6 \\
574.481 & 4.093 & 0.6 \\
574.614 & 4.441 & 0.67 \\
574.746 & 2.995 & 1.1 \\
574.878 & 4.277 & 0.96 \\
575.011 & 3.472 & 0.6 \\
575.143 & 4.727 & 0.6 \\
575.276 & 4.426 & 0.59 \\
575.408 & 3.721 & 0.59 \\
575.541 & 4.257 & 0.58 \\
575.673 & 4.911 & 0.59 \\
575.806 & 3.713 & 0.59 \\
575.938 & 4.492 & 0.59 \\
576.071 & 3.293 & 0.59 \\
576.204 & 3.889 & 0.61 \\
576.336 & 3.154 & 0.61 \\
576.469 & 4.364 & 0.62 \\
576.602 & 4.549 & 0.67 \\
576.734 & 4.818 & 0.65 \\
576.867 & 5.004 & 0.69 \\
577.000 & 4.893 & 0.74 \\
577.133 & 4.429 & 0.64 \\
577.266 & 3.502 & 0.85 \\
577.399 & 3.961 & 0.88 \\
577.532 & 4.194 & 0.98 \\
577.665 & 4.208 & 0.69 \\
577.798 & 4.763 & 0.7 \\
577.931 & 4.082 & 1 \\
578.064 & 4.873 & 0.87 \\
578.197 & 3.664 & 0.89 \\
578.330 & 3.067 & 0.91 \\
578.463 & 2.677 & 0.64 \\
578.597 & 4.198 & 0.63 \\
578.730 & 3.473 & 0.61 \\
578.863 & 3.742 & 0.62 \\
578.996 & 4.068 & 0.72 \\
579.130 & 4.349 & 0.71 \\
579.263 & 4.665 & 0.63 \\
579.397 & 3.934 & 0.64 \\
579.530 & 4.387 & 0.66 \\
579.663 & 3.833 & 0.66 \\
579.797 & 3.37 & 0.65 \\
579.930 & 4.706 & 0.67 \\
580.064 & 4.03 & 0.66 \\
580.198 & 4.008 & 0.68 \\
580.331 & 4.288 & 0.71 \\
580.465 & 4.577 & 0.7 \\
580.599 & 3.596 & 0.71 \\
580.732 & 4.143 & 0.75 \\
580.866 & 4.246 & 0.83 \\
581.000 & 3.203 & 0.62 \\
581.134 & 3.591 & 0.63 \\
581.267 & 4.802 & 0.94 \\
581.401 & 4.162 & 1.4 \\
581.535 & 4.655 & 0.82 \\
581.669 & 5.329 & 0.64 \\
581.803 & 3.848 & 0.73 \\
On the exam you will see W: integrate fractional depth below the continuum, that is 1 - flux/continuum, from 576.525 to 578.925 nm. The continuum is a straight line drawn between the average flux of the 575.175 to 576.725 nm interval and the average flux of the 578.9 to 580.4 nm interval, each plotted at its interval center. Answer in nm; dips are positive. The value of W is 0.00 nm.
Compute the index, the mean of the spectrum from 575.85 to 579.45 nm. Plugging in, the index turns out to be 4.08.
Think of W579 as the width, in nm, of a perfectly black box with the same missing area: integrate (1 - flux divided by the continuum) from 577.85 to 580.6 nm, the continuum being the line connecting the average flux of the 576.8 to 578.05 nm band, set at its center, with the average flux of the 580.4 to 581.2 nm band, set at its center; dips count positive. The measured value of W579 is 0.07 nm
